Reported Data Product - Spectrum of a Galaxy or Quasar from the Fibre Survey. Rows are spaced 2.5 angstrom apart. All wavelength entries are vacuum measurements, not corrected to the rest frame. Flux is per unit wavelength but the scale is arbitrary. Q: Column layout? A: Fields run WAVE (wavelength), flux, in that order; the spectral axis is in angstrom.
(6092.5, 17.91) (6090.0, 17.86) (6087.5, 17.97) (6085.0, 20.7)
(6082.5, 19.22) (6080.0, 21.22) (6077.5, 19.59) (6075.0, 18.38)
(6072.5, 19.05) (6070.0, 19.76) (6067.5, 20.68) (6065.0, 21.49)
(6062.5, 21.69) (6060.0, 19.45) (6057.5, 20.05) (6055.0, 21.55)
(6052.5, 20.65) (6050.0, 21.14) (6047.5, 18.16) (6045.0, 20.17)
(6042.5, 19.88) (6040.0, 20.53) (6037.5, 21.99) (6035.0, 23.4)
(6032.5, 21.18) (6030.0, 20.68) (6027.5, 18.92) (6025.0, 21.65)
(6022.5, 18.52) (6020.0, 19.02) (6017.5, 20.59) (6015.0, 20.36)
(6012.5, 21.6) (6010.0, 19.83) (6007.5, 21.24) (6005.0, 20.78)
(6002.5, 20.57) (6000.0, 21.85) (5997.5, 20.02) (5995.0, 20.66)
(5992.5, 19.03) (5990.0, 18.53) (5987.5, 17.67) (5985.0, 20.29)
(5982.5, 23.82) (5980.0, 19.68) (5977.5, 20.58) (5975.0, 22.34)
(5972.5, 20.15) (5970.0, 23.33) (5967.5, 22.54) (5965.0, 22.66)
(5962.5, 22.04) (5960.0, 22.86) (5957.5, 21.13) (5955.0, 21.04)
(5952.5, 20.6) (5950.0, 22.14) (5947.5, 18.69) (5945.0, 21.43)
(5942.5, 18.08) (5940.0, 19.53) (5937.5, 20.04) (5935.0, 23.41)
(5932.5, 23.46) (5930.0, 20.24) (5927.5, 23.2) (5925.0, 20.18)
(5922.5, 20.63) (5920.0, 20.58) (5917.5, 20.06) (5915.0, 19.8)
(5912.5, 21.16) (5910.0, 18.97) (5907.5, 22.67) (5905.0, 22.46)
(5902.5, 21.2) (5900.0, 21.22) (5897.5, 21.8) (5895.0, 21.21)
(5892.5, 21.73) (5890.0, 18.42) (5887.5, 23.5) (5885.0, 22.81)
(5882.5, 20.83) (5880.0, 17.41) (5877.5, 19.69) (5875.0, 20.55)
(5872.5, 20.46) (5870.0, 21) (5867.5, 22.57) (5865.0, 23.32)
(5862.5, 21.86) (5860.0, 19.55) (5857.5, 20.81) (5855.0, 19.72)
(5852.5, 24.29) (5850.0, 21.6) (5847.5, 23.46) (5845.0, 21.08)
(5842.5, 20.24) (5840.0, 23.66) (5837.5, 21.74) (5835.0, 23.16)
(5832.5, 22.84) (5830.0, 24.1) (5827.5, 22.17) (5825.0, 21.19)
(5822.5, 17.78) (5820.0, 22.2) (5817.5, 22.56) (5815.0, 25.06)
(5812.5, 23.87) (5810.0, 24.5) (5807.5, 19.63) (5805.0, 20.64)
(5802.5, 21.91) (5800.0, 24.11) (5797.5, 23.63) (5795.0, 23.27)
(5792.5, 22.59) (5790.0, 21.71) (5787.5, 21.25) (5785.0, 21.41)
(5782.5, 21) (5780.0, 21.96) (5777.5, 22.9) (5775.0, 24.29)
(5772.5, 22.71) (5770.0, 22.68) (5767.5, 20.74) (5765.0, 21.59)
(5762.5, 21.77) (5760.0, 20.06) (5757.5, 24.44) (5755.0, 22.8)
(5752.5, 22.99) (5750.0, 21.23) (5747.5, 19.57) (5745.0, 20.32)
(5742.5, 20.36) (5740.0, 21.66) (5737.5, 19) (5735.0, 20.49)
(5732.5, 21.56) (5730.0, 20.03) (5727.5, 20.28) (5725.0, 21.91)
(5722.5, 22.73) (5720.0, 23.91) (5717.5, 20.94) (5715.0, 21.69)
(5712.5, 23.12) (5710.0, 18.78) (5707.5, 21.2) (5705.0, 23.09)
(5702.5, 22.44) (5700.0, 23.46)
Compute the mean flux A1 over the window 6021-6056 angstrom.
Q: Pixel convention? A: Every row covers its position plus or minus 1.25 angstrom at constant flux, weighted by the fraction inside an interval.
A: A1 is 20.6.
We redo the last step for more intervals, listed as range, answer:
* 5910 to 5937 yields 21.1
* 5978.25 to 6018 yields 20.4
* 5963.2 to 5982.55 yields 21.8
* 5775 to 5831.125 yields 22.3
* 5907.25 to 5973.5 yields 21.1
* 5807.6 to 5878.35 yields 21.9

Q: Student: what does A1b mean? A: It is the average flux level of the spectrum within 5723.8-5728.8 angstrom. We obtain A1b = 21.1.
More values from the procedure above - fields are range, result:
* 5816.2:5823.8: 20.9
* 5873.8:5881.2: 19.2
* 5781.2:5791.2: 21.3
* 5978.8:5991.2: 20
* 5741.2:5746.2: 20.4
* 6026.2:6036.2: 21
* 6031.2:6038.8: 22.2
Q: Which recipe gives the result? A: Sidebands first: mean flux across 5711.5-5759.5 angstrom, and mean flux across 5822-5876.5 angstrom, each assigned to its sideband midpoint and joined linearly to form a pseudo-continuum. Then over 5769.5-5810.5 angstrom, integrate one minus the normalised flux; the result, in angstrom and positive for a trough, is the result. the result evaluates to -1.3 angstrom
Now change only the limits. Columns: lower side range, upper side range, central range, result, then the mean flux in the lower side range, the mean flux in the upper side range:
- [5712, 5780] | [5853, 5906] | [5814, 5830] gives -0.5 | 21.7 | 21.1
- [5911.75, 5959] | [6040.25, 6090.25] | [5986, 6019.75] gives 0.3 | 20.8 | 20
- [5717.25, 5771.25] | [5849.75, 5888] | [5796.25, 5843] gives -2.5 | 21.4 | 21.2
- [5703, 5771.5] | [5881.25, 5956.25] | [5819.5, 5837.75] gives -0.6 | 21.5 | 21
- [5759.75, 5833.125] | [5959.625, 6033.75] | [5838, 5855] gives -0.2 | 22.2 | 20.7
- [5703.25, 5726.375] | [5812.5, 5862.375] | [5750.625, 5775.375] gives -0.4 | 21.9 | 22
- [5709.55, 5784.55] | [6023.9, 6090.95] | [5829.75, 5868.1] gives -1.6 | 21.6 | 20.3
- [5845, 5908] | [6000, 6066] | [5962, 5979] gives -0.8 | 21.3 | 20.6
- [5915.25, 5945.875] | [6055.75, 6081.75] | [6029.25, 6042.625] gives -0.7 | 20.9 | 20.1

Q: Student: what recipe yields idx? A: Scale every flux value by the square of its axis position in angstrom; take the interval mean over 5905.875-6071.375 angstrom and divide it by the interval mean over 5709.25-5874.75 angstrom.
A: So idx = 1.0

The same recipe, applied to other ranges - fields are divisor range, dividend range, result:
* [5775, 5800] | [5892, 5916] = 0.99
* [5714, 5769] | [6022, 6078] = 1.06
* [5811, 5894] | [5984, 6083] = 0.99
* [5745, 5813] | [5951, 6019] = 1.01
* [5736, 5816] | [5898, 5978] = 1.02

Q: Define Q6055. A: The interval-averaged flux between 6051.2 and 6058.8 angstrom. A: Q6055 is 20.7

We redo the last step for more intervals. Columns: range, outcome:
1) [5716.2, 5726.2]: 22.4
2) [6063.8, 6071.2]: 20.6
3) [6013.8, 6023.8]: 19.6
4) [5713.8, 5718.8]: 21.3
